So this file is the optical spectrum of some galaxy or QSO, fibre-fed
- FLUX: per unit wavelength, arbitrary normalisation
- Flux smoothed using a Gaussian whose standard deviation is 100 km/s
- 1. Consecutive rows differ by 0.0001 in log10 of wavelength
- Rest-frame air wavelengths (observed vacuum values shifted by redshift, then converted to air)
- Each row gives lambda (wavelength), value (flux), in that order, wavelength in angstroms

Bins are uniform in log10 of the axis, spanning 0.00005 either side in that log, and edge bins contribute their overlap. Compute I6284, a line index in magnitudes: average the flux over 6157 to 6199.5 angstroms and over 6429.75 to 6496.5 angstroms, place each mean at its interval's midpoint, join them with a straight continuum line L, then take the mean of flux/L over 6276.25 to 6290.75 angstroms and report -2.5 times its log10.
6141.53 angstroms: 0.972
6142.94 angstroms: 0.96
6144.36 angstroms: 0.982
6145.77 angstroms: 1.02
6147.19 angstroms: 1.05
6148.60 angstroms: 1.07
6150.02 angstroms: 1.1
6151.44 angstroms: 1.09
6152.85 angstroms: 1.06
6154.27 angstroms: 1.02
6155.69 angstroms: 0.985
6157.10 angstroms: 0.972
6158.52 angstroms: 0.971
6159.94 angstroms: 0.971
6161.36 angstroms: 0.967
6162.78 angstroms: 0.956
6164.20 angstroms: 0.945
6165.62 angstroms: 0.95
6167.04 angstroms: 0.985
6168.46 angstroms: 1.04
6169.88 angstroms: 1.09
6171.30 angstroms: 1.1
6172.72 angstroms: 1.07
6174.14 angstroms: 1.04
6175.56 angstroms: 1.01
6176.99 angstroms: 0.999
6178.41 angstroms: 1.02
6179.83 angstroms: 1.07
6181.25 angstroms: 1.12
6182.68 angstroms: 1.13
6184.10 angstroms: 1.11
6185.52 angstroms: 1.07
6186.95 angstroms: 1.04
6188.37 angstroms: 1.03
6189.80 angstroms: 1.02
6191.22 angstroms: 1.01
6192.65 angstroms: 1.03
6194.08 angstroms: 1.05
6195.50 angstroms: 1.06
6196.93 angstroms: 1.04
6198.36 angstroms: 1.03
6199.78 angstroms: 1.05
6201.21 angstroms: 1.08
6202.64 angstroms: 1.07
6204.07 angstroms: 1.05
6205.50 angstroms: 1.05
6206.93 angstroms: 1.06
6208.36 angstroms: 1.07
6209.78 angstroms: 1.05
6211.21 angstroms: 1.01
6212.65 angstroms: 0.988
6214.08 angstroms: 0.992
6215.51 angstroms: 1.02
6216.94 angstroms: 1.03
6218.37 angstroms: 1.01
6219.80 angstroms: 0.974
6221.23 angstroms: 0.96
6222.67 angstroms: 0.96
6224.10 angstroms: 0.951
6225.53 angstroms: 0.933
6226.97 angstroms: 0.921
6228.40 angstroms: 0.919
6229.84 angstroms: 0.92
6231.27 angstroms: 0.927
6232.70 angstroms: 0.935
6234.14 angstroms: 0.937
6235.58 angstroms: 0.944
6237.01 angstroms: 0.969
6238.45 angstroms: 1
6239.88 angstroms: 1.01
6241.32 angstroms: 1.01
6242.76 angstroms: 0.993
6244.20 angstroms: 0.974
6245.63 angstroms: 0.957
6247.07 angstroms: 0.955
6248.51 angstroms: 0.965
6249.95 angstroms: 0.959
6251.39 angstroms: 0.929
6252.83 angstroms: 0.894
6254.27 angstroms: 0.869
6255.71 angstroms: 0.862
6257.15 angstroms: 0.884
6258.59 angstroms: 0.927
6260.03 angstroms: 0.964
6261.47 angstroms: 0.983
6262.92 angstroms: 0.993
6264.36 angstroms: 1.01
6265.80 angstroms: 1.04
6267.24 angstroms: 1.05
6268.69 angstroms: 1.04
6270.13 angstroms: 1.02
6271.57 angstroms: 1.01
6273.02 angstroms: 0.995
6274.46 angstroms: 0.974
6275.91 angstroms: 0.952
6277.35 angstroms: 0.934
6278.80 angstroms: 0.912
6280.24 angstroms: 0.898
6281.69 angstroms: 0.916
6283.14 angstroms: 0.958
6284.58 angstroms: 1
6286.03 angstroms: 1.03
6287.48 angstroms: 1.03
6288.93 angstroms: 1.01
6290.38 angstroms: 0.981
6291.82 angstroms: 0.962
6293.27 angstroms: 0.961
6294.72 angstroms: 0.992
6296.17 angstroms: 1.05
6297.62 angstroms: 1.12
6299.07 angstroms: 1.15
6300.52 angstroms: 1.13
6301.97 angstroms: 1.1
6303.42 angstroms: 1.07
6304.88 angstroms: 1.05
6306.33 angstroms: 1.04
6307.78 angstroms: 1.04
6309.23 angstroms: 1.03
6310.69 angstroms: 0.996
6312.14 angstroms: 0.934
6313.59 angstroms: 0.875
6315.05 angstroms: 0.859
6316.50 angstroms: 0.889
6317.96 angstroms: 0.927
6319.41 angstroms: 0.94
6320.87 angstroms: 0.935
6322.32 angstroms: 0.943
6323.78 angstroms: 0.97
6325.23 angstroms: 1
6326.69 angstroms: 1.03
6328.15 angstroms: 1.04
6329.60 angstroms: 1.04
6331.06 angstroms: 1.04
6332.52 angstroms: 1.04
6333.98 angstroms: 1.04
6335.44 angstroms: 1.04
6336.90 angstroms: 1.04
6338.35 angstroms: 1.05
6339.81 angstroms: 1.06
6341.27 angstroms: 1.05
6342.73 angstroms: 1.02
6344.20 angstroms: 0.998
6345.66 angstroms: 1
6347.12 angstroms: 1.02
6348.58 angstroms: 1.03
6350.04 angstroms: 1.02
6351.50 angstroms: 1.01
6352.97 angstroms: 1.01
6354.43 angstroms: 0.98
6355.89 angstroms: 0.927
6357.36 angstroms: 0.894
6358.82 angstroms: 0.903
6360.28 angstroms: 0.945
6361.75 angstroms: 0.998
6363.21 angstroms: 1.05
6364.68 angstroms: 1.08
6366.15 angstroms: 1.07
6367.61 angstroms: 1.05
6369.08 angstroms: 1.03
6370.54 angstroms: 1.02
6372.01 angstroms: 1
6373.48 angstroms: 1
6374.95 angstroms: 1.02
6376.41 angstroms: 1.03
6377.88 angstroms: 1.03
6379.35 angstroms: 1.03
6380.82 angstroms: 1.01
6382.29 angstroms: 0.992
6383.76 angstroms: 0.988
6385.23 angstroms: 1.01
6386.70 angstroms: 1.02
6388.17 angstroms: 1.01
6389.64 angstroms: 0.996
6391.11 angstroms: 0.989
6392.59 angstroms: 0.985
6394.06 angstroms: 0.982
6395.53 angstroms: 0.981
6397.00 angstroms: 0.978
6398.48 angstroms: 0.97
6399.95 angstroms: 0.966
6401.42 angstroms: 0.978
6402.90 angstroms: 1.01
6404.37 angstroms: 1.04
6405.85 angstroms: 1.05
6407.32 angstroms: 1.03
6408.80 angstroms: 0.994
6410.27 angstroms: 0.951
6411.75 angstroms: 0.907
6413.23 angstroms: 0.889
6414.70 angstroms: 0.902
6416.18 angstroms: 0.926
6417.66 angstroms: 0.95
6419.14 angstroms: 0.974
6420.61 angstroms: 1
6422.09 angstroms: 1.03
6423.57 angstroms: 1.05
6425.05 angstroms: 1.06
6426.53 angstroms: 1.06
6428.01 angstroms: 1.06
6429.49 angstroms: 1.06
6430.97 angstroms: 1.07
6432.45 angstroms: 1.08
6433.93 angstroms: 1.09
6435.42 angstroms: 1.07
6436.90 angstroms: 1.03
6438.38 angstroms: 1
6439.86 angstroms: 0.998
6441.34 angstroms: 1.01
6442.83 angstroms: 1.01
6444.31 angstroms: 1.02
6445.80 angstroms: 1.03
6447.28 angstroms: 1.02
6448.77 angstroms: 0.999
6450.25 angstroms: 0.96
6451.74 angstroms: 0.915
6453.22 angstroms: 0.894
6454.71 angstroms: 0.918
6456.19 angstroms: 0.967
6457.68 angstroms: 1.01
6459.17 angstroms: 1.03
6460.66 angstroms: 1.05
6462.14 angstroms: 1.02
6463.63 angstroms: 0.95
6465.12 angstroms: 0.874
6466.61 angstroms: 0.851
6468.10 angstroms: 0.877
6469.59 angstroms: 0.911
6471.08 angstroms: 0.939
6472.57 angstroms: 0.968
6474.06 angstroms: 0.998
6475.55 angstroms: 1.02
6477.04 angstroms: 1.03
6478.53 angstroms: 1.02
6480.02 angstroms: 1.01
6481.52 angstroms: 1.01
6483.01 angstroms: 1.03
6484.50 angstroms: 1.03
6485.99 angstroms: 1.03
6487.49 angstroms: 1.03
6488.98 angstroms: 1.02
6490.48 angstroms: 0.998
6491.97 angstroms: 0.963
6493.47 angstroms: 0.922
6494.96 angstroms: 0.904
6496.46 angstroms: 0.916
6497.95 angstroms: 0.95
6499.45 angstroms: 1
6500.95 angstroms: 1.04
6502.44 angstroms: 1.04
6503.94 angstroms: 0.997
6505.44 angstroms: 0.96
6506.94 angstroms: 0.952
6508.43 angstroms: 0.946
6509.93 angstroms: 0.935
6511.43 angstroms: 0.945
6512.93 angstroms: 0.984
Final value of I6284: 0.05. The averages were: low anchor 1.03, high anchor 0.99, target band 0.966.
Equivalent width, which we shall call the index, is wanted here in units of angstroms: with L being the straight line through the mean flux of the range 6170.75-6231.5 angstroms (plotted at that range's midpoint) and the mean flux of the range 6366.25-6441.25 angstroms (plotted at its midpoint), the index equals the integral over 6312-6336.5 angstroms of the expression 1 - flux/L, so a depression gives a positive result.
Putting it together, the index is 1.0 angstroms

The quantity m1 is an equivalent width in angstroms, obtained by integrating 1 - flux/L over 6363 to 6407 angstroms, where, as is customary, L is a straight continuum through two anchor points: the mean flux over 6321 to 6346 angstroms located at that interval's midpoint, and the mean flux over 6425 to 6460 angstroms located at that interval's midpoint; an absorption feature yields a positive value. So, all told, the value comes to 0.27 angstroms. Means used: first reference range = 1.02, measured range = 1.01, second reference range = 1.01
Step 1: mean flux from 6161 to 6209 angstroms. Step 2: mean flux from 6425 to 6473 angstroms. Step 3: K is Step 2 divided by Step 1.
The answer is 0.95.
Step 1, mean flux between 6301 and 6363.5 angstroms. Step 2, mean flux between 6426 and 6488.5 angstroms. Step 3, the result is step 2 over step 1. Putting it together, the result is 1.0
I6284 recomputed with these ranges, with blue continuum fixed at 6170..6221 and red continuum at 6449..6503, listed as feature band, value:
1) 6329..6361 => 0.00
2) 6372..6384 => -0.01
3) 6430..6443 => -0.06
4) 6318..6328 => 0.05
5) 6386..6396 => 0.00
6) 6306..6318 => 0.07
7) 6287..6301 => -0.02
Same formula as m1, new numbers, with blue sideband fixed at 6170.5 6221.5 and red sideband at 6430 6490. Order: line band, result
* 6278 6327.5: 1.5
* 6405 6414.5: 0.3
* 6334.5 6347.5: -0.2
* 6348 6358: 0.3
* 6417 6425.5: -0.1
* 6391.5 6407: 0.2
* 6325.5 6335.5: -0.2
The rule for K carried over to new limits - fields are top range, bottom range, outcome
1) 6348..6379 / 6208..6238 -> 1.03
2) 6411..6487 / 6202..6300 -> 1.01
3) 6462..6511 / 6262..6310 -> 0.96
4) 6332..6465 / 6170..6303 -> 1.00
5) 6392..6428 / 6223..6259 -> 1.05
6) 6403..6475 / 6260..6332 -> 0.99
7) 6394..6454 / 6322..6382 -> 0.99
